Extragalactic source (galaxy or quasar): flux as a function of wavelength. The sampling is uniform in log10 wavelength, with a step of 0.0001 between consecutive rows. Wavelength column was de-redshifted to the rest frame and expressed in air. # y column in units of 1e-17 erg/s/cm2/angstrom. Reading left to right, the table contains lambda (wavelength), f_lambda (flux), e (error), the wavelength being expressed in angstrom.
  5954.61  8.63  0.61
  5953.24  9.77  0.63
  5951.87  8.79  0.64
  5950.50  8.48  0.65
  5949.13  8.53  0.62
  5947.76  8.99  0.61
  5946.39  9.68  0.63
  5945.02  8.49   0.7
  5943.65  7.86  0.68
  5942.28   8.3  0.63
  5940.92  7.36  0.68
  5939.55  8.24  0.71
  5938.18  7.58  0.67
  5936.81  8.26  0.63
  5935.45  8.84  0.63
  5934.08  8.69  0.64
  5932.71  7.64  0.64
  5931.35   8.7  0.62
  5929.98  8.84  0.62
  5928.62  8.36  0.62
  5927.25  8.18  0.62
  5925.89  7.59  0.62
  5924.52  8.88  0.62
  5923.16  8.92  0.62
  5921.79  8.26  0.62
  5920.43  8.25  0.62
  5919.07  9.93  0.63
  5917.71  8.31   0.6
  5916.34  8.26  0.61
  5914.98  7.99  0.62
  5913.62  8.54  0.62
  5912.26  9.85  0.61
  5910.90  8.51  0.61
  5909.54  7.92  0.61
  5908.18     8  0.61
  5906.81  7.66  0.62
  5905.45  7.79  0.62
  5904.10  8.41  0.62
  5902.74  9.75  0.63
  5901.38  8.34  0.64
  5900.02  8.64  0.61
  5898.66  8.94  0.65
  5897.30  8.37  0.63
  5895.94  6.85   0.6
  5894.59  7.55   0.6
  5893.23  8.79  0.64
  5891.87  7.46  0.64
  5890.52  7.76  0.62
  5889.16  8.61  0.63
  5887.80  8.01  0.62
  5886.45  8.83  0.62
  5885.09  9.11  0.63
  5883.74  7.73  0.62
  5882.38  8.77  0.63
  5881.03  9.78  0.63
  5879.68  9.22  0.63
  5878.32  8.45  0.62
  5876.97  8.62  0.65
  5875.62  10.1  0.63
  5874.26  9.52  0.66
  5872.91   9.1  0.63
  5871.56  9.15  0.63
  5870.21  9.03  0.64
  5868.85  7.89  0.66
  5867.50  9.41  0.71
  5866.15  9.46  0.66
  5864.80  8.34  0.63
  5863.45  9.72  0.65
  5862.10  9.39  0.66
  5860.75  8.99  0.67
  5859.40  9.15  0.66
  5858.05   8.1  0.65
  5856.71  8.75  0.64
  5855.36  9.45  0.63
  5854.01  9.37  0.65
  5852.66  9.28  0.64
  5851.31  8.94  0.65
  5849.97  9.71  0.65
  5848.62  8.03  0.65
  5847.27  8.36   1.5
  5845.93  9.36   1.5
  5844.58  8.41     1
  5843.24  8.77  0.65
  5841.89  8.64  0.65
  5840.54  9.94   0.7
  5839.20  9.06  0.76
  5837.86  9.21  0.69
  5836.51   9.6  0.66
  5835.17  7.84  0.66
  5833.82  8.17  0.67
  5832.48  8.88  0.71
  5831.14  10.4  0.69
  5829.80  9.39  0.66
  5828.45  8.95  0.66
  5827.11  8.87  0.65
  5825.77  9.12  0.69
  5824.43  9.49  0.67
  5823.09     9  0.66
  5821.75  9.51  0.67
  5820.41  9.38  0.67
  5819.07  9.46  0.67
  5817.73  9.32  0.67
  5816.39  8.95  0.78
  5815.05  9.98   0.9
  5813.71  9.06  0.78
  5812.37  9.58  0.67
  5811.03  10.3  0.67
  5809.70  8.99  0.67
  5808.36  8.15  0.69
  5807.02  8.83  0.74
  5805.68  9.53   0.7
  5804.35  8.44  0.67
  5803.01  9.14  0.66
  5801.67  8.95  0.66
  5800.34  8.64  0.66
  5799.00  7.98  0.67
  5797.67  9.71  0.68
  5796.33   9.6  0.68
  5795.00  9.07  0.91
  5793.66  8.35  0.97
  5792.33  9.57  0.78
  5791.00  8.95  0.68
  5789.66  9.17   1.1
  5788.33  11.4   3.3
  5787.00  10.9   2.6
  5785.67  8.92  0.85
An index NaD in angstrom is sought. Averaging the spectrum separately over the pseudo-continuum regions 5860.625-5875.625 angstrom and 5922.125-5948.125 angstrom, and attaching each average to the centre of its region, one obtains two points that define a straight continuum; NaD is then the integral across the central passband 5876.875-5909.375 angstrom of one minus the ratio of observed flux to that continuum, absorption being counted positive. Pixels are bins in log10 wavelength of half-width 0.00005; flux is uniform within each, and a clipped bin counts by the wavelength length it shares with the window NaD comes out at 1.7 angstrom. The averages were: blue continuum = 9.14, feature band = 8.38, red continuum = 8.38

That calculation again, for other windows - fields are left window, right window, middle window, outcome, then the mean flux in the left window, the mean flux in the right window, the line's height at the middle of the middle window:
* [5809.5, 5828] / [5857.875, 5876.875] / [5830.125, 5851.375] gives 0.7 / 9.37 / 9.11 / 9.25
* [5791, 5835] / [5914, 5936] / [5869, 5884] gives -0.5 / 9.13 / 8.47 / 8.76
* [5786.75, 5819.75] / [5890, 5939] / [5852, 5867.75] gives -0.6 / 9.26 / 8.35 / 8.8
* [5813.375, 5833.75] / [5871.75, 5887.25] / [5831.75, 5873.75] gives 0.9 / 9.29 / 9.02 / 9.15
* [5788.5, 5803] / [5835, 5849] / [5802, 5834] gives -0.8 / 9.09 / 8.89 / 8.99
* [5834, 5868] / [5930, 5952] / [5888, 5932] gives 1.2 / 9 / 8.4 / 8.61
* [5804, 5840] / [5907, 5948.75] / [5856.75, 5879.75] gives -0.5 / 9.18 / 8.43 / 8.85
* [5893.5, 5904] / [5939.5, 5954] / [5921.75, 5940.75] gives 0.4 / 8.37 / 8.61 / 8.53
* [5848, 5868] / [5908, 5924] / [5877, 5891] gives 0.3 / 9.07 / 8.59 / 8.86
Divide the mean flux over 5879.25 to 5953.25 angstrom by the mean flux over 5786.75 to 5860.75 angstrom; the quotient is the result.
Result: 0.9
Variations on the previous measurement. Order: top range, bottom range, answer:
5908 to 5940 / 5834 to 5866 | 0.94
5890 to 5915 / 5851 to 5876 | 0.91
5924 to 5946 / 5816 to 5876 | 0.91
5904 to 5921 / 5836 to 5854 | 0.93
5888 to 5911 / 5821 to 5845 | 0.90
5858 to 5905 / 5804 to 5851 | 0.96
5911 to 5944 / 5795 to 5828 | 0.92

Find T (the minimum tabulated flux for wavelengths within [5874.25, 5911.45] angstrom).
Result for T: 6.85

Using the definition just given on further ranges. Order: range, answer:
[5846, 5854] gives 8.03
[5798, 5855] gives 7.84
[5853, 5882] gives 7.89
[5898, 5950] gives 7.36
